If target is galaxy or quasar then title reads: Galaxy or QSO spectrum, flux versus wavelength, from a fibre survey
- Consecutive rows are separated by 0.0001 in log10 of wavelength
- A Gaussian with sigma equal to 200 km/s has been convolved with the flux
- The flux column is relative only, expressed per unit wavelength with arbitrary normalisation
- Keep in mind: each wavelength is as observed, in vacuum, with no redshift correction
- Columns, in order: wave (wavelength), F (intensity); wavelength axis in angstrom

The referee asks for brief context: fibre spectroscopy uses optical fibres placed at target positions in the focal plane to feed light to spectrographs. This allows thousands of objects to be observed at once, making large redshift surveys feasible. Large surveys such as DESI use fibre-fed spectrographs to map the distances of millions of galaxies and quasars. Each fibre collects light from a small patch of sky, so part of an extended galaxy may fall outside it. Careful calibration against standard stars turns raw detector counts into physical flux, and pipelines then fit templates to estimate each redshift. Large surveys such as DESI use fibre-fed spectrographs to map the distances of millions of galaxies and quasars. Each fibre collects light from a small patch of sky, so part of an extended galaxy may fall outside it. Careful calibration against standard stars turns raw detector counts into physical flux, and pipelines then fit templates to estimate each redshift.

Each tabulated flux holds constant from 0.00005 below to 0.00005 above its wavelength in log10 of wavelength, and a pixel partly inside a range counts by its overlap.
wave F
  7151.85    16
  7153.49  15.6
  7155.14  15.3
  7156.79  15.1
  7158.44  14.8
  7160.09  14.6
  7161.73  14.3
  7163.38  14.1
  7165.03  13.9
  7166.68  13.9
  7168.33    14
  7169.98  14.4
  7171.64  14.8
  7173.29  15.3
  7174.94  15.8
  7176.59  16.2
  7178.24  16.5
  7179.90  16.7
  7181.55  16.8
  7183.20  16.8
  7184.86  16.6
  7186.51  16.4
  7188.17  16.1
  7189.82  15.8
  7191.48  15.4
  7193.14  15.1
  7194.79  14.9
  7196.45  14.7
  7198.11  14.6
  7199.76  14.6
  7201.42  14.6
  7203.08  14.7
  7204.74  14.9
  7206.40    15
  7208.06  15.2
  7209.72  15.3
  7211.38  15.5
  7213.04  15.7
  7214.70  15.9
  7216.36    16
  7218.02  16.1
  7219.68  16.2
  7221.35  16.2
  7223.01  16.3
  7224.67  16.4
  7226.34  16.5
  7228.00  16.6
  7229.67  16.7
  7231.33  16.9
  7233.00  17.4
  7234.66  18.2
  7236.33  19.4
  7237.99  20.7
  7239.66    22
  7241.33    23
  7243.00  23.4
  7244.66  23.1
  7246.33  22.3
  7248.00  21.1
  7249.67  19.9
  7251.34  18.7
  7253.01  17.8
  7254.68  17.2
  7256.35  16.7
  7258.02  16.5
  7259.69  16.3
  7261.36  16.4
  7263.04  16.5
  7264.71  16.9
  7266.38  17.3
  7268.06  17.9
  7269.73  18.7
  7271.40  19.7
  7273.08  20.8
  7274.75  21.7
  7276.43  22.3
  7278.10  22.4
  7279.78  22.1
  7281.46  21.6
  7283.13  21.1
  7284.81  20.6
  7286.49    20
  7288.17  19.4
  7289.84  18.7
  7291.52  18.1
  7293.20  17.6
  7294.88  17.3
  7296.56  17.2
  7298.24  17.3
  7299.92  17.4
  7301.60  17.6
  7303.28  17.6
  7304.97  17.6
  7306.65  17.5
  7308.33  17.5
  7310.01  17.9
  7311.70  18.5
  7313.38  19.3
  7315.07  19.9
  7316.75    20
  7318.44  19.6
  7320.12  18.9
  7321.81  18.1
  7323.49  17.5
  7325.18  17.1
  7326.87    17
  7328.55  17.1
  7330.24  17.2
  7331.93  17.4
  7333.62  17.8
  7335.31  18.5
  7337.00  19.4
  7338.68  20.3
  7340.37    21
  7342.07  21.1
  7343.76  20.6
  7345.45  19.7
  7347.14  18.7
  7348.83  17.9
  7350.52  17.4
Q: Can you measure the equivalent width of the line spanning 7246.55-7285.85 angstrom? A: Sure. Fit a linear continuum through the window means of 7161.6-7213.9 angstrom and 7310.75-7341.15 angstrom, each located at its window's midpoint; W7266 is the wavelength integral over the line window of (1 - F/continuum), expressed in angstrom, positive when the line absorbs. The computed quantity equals -4.64 angstrom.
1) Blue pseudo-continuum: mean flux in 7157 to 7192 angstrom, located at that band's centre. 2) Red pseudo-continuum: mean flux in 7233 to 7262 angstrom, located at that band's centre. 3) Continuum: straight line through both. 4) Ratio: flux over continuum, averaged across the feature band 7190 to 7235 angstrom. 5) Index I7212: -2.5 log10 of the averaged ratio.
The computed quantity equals 0.118 mag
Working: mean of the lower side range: 15.4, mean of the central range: 15.7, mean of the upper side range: 19.5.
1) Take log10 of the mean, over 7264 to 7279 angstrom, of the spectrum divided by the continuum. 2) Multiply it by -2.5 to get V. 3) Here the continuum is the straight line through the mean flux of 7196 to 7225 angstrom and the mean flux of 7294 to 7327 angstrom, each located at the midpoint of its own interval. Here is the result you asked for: -0.16 mag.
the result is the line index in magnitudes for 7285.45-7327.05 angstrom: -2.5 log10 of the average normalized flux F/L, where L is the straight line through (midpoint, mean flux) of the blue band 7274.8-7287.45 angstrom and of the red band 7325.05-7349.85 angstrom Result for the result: 0.11 mag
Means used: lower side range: 21.4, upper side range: 18.8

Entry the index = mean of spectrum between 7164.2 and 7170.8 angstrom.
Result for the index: 14.1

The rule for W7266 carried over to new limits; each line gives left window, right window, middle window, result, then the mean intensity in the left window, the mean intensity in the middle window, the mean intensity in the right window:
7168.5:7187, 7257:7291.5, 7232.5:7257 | -2.5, 15.9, 20.1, 19.3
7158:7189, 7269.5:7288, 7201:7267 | 3.8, 15.4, 17.6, 21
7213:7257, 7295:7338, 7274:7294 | -2.5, 18.4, 20.5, 18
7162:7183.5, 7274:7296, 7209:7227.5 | 1.3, 15.3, 16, 20.2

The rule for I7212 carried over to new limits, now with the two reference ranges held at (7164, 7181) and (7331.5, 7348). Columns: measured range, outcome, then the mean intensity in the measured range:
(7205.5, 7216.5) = 0.05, 15.5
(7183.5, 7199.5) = 0.01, 15.5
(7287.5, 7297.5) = 0.01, 18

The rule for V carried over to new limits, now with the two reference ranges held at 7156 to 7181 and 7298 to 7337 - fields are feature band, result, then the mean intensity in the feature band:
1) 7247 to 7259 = -0.10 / 18.3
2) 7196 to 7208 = 0.07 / 14.8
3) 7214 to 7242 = -0.09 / 17.7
